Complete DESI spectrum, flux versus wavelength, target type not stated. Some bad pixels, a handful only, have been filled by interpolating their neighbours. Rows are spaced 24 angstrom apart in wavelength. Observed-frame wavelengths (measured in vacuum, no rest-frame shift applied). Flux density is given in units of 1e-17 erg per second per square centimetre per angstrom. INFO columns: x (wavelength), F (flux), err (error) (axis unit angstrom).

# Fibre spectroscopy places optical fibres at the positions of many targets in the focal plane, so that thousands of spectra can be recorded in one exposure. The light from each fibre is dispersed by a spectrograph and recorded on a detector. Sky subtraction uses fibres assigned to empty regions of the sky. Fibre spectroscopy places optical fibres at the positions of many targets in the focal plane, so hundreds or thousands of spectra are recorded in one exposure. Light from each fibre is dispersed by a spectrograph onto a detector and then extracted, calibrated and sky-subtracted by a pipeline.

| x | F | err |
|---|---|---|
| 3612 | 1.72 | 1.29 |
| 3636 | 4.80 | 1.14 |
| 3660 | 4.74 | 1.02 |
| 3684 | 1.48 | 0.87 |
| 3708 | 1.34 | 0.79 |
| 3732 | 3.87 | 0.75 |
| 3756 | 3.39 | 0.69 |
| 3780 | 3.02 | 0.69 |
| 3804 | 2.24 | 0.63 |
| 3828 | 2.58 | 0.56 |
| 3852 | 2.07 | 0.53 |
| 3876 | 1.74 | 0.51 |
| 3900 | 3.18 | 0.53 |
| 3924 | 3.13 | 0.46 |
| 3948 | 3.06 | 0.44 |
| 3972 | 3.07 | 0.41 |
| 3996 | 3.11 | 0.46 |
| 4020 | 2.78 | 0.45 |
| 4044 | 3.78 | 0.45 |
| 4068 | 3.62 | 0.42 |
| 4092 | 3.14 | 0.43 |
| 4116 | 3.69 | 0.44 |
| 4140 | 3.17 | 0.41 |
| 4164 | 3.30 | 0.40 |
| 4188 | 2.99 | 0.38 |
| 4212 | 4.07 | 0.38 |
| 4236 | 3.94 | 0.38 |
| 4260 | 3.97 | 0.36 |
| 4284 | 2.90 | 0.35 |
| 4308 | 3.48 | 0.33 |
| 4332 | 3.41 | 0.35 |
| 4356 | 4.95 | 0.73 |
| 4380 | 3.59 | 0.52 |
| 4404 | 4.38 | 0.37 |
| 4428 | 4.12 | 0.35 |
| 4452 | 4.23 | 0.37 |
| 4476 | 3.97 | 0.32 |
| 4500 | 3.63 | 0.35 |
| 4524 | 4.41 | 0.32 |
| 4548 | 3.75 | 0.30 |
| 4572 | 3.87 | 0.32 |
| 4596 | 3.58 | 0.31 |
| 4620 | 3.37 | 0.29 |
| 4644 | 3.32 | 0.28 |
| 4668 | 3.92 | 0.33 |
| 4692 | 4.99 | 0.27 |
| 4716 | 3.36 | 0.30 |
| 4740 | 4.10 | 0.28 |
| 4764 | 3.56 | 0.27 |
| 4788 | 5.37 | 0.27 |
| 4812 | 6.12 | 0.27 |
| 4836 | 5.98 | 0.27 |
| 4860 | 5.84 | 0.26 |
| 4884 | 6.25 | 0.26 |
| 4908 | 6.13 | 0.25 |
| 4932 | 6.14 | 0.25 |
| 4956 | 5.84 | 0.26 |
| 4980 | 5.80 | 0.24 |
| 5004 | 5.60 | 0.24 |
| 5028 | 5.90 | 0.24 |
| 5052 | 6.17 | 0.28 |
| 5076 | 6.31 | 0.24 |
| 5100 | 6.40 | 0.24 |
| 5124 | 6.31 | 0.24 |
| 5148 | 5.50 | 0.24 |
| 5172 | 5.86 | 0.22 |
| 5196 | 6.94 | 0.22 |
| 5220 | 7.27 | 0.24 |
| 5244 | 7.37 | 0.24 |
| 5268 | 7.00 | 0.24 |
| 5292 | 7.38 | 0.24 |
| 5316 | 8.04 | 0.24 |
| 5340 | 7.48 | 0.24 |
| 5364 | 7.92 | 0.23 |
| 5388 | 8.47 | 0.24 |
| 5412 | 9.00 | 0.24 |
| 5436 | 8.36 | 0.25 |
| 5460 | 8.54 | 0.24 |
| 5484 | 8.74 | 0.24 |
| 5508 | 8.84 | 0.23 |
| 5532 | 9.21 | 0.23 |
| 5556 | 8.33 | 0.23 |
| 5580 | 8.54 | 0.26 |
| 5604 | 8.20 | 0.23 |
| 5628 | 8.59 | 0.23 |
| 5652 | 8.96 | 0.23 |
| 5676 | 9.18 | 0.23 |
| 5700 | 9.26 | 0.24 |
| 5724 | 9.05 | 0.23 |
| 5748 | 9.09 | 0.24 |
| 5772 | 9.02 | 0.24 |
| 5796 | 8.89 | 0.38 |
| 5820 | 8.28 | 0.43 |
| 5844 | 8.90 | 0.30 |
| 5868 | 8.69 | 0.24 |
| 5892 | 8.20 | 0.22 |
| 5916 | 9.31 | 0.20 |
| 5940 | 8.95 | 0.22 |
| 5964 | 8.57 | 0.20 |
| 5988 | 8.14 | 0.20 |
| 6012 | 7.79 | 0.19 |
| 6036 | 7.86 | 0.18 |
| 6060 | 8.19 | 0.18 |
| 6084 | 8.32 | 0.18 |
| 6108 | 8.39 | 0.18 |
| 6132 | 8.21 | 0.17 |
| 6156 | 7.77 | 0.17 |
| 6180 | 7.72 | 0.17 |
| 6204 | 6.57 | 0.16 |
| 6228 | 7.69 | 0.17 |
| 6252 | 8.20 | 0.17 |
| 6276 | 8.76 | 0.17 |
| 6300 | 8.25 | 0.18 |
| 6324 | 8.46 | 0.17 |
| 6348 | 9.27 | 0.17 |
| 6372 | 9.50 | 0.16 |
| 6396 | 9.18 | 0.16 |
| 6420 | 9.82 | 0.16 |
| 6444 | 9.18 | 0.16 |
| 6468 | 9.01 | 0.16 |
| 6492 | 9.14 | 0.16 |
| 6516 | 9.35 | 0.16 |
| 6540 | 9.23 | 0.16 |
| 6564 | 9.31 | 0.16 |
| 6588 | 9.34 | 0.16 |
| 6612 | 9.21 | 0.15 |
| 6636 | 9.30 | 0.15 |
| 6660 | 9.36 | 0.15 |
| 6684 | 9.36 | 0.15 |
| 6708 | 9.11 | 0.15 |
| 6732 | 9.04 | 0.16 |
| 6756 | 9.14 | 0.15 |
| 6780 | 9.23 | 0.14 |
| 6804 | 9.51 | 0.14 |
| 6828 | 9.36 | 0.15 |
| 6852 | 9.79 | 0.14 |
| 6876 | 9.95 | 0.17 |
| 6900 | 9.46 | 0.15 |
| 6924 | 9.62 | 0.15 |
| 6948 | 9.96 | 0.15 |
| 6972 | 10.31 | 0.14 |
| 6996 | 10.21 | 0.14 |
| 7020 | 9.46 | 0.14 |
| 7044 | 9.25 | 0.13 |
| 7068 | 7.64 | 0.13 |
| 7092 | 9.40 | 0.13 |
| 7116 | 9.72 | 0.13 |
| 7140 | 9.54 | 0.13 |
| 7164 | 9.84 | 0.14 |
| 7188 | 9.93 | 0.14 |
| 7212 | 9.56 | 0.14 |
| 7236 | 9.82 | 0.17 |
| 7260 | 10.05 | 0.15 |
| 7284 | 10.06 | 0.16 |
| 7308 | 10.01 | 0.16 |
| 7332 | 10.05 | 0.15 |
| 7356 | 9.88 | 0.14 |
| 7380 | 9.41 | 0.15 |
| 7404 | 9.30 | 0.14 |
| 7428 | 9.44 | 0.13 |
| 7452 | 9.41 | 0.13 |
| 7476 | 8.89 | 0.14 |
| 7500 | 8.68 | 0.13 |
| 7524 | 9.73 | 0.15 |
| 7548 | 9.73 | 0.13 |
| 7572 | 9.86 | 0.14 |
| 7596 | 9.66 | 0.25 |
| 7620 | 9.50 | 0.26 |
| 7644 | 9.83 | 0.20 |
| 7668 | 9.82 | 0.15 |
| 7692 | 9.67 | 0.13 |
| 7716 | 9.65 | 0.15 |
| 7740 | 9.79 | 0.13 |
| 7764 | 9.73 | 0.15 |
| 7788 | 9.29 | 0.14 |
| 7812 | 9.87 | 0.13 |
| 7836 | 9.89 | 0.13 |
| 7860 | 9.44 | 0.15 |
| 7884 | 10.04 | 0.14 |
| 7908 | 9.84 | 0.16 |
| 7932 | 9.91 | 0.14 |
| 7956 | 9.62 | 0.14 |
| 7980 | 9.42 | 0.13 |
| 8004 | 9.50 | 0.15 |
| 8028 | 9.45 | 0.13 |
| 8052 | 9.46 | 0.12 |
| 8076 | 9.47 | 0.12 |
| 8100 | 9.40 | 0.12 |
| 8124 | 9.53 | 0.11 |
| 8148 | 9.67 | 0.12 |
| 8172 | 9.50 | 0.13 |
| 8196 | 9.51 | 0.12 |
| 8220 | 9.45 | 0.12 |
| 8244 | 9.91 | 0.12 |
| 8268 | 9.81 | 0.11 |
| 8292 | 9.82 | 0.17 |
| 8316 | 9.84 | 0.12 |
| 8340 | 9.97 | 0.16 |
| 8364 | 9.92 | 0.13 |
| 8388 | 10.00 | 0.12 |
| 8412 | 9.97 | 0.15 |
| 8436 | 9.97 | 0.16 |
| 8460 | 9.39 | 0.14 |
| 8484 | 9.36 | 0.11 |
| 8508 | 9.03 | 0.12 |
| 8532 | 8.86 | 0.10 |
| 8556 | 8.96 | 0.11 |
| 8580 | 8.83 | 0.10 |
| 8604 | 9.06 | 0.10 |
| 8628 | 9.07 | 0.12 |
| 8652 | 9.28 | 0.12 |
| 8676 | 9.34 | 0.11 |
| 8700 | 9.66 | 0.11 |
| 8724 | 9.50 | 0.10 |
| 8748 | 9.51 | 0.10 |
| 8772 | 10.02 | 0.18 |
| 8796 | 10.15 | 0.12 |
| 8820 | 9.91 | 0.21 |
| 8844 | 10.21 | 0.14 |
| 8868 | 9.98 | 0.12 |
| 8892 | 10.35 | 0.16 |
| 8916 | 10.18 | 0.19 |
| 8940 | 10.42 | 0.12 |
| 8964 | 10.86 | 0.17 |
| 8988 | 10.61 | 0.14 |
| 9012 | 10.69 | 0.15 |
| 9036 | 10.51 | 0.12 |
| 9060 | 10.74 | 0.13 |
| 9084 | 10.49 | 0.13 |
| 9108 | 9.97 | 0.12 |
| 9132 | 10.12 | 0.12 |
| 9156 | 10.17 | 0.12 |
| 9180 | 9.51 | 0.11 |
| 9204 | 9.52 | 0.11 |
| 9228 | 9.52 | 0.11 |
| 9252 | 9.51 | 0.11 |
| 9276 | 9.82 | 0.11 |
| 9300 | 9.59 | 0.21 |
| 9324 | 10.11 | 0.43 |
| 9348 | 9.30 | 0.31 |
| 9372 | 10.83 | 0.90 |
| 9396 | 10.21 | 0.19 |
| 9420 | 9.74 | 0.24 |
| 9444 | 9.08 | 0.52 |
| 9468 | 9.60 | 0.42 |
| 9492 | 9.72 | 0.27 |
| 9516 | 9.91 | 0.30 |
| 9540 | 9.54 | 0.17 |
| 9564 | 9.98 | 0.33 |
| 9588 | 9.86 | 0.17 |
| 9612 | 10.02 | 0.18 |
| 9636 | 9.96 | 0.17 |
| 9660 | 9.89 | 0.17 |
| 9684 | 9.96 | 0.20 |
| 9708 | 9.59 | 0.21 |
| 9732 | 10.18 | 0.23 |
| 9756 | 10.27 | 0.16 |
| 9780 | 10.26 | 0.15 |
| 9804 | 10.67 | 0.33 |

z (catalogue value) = 0.198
